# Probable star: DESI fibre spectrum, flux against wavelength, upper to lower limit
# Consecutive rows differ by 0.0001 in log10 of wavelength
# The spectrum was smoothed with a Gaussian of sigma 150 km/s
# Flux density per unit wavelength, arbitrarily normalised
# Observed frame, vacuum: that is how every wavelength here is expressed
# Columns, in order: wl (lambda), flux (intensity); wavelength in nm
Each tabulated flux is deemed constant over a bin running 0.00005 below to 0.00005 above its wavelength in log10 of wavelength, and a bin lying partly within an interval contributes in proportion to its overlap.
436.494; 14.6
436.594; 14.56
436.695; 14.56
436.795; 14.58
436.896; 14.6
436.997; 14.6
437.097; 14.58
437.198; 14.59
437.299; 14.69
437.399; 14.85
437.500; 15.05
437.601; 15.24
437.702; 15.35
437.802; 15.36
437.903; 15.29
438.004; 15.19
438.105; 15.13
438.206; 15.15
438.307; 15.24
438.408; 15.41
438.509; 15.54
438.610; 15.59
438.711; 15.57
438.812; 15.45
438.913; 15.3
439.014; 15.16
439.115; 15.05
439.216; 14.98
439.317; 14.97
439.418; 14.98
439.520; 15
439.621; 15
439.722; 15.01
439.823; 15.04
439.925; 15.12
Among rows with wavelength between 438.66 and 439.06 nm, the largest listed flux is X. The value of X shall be 15.57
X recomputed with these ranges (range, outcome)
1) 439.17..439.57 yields 15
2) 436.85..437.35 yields 14.69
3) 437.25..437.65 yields 15.24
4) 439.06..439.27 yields 15.05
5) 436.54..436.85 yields 14.58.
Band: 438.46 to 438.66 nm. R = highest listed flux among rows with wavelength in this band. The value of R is 15.59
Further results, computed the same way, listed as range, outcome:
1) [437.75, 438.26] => 15.36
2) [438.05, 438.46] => 15.41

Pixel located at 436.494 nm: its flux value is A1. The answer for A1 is 14.6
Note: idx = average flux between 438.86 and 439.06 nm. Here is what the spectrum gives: 15.2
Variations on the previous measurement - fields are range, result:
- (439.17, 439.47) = 15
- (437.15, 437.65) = 14.9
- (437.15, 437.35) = 14.7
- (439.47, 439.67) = 15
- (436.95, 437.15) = 14.6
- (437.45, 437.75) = 15.2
